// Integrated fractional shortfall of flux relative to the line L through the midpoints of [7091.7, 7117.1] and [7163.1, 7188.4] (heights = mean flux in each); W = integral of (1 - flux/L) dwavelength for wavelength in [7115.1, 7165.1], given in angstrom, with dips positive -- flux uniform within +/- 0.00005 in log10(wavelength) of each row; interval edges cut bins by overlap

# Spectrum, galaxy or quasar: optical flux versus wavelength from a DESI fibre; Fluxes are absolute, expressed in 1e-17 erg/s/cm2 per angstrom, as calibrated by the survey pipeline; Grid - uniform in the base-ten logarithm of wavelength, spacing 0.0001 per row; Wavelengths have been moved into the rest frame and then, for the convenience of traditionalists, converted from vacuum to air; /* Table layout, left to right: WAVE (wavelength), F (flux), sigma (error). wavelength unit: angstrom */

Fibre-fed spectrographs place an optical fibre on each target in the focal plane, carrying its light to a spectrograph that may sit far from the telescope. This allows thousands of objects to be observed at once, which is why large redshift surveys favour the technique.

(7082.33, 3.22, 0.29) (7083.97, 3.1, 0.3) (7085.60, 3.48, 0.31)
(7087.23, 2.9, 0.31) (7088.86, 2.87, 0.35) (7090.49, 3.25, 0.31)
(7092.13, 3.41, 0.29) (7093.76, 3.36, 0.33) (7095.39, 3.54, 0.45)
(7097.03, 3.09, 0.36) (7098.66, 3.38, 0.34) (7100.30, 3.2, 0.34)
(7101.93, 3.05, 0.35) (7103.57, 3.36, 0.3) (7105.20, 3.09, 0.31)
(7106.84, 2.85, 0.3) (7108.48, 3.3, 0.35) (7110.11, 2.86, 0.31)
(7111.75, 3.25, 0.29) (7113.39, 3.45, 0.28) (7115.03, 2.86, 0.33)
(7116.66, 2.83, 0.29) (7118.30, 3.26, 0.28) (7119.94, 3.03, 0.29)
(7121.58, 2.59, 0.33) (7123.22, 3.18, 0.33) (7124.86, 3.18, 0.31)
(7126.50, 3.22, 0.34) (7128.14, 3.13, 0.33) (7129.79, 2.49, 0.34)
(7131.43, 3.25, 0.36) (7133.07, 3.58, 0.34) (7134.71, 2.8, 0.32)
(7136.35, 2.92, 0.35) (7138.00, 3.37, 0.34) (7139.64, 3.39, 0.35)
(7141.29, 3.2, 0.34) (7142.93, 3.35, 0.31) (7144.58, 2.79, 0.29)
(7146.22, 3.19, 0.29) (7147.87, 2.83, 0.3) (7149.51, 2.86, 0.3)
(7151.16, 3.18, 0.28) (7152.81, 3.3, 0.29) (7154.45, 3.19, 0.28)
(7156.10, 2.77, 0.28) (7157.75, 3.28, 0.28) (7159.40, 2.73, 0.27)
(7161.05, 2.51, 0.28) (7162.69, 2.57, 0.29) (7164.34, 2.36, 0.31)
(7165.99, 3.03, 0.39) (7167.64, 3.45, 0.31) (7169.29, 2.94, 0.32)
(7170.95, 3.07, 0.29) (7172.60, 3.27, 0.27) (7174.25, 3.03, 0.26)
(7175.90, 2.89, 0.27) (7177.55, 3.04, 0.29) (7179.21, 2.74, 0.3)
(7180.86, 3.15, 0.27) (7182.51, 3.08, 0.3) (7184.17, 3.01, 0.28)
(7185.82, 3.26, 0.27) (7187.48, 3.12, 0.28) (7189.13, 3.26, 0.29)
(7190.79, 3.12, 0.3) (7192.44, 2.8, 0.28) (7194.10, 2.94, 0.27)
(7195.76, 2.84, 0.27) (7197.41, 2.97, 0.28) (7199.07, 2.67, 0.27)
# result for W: 1.5 angstrom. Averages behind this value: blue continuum 3.18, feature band 3.01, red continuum 3.02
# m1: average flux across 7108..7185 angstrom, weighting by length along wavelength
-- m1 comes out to 3.04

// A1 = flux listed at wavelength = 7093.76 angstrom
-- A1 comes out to 3.36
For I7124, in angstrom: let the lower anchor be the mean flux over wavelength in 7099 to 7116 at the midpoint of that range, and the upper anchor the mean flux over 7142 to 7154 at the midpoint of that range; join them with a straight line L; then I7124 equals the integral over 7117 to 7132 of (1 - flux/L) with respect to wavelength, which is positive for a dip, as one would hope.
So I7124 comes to 0.4 angstrom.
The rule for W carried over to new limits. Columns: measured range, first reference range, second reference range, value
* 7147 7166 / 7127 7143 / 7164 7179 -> 1.18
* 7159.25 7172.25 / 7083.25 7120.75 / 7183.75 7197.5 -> 0.94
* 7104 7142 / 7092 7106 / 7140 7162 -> 0.73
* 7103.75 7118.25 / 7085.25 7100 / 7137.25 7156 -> 0.55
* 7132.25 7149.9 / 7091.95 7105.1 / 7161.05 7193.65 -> 0.04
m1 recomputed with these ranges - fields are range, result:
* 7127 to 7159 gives 3.09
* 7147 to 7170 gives 2.93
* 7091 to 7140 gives 3.14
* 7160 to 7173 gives 2.89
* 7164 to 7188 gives 3.04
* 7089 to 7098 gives 3.3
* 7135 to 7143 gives 3.21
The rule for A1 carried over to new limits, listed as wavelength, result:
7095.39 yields 3.54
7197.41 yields 2.97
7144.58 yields 2.79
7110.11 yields 2.86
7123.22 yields 3.18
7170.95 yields 3.07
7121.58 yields 2.59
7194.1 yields 2.94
